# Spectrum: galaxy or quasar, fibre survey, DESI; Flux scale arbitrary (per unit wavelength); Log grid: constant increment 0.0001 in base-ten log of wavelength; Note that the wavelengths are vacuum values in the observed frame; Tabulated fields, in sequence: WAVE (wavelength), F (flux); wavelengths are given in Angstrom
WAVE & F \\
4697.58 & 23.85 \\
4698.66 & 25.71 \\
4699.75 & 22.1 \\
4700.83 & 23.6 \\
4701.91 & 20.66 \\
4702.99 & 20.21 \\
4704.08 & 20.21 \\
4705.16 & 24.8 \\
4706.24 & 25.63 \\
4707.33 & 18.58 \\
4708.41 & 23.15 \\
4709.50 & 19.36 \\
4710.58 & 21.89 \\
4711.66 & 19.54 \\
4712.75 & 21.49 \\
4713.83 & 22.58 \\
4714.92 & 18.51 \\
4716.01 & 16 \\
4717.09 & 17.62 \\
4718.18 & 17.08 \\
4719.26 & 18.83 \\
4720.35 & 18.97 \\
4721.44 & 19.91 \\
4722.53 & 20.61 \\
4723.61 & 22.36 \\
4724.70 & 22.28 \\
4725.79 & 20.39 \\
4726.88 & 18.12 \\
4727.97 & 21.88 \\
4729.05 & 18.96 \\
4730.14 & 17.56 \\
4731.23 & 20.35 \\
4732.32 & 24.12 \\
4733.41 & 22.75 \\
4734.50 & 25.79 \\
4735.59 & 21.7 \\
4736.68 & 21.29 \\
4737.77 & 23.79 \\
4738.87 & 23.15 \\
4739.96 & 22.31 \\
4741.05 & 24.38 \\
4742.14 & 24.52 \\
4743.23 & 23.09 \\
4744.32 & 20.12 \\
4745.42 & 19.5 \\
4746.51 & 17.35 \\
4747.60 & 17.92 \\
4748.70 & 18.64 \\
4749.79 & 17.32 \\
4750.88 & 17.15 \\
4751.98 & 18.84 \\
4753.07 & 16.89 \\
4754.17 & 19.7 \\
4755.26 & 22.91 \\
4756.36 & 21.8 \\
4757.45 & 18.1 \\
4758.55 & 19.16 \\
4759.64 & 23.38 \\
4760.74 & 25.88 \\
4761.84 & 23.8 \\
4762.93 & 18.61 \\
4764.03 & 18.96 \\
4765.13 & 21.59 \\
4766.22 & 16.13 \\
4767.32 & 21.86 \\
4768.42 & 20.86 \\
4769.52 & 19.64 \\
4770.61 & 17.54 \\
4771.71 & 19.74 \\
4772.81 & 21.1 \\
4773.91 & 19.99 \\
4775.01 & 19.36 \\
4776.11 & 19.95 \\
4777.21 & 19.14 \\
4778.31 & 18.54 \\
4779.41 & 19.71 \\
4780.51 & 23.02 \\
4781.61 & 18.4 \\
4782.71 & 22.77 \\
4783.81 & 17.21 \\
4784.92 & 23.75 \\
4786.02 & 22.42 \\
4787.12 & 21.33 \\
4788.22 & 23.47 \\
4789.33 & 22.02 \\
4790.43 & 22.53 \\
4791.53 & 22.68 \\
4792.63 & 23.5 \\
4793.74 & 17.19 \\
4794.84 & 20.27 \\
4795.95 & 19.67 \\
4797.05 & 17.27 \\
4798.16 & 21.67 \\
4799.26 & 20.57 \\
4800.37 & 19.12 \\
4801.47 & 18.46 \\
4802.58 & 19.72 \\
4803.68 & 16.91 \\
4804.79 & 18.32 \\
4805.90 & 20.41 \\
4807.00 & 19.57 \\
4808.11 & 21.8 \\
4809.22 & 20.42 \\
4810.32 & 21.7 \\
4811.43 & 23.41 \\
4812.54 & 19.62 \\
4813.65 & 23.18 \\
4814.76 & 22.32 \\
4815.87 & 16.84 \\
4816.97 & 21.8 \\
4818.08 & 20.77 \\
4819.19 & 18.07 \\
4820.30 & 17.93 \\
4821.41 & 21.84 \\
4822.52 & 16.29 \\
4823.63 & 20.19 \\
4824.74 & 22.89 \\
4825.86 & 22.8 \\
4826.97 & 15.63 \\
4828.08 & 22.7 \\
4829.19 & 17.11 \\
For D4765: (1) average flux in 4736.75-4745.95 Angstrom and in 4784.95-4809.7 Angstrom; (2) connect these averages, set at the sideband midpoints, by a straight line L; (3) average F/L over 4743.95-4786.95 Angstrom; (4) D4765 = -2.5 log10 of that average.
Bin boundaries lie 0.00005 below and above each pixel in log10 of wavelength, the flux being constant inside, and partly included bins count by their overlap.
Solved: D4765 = 0.09 mag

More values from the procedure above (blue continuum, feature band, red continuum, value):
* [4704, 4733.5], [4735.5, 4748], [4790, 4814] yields -0.06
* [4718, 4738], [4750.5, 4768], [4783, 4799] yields 0.04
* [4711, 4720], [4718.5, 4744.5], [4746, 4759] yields -0.14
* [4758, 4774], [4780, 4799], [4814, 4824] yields -0.05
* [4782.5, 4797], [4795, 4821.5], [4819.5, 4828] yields 0.02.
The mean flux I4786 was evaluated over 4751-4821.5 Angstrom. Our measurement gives 20.4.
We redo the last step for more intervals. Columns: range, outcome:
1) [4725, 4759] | 20.6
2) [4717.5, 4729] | 20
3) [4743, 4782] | 19.9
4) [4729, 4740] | 22.1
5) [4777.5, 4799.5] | 20.9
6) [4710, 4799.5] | 20.5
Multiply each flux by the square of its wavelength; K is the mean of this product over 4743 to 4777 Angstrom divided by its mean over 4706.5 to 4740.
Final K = 0.97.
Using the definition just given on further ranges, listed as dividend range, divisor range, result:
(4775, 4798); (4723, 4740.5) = 0.98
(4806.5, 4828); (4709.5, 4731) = 1.08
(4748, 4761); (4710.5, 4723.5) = 1.04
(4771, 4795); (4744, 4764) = 1.06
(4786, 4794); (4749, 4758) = 1.17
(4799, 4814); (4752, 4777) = 1.01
